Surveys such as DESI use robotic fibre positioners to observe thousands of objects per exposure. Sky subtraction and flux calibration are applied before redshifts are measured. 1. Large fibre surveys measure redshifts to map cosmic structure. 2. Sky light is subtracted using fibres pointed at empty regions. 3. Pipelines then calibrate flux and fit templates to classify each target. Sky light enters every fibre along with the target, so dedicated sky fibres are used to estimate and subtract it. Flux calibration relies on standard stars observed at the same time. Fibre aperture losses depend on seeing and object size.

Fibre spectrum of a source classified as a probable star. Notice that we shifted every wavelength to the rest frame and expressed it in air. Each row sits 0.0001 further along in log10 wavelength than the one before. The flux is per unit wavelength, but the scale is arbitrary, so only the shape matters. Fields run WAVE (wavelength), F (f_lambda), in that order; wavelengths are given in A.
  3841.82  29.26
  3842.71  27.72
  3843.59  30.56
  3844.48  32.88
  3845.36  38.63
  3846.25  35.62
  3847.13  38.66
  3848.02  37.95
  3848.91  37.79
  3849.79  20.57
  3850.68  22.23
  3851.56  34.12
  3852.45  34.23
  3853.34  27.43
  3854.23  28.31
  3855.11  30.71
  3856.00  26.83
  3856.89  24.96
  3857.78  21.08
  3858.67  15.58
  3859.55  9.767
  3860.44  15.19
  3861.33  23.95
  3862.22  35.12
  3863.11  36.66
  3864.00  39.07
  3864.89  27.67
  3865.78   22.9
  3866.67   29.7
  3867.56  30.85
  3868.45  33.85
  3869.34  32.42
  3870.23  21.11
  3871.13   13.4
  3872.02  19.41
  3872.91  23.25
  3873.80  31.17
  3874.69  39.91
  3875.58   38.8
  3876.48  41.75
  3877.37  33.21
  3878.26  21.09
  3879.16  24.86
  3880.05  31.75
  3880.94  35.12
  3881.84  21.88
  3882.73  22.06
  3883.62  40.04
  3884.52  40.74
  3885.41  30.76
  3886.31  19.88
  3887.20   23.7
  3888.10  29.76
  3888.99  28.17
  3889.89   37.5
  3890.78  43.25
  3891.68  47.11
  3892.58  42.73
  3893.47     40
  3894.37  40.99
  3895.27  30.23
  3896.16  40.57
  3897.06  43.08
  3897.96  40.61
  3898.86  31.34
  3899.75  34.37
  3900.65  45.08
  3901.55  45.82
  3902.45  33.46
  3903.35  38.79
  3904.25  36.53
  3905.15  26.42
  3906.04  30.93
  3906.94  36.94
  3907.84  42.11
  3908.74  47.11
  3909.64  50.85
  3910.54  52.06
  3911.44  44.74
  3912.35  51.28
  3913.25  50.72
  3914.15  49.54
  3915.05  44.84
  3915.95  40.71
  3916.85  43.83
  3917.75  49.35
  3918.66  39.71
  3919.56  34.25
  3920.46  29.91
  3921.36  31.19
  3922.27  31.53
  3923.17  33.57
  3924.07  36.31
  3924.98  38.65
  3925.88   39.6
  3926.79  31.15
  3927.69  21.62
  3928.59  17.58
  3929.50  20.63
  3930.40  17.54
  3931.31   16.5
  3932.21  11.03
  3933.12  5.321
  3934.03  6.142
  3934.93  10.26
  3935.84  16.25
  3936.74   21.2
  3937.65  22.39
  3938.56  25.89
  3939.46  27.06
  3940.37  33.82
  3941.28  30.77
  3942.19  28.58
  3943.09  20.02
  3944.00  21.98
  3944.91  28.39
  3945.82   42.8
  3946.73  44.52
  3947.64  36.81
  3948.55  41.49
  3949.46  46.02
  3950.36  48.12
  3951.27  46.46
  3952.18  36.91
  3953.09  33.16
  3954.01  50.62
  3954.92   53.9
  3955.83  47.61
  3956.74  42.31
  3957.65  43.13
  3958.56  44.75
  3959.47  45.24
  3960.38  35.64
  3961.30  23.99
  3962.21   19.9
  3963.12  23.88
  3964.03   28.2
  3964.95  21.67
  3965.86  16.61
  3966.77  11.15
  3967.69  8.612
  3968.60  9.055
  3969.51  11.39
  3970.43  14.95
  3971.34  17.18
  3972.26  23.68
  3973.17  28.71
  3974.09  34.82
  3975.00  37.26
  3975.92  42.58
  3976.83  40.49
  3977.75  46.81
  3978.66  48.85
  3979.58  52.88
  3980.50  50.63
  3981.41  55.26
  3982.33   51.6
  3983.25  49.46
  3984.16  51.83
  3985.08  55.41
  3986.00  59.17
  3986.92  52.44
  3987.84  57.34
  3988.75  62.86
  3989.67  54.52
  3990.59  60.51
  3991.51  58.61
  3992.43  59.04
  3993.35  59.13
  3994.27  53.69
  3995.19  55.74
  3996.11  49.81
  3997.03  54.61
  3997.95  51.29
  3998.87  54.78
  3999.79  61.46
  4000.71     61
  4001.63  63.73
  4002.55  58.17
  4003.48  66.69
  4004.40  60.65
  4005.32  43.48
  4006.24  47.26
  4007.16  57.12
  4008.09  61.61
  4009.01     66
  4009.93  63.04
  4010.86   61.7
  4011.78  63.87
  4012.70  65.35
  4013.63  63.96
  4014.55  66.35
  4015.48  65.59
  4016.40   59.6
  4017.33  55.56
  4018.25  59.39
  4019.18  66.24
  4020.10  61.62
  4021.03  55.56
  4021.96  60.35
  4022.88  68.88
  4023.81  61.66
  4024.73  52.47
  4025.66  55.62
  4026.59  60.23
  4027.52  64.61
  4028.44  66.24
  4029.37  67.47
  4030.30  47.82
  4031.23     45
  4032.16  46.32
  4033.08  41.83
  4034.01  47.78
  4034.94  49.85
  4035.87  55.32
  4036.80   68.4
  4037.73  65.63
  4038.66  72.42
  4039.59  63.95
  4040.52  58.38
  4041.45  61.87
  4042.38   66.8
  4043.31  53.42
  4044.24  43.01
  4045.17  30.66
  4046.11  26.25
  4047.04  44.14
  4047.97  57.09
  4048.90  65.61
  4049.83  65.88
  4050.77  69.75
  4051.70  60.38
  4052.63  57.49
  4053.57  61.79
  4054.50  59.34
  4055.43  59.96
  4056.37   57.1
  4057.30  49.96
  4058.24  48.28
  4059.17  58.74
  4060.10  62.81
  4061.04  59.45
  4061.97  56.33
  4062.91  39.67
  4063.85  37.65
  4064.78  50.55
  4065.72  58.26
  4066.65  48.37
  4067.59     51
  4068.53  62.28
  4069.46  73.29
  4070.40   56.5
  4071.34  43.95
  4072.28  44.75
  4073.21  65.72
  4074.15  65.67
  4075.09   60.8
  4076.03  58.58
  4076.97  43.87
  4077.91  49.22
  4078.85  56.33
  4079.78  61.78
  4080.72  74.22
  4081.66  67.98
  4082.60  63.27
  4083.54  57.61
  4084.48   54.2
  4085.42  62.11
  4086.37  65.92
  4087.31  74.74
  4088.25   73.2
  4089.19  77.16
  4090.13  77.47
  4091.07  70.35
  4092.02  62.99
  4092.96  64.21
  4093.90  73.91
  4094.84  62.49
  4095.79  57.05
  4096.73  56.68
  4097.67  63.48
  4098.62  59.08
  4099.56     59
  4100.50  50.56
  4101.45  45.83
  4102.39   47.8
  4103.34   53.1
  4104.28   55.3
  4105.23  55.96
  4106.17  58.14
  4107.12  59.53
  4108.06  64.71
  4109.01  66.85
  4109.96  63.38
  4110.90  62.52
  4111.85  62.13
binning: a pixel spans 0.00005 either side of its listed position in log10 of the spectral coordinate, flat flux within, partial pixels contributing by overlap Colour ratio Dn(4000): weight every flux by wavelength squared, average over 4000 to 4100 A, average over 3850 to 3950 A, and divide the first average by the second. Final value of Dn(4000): 2.00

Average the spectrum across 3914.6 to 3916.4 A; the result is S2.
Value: 42.9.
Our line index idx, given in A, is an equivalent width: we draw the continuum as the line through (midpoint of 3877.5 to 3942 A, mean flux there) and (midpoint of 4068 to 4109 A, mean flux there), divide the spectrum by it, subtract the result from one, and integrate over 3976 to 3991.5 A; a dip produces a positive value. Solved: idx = -2.9 A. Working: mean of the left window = 33.1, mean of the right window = 60.8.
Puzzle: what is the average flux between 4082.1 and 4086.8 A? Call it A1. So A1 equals 60.5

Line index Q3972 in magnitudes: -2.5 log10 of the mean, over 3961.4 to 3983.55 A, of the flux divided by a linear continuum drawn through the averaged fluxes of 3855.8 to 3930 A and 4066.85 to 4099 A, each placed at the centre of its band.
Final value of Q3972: 0.43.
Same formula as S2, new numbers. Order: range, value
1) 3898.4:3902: 39.2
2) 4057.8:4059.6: 53.6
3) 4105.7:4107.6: 59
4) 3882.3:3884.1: 31.3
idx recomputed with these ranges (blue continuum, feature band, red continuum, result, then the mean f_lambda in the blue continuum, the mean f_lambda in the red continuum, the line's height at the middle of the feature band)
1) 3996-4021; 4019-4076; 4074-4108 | 3.8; 59.7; 61.1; 60.4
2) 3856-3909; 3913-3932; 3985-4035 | 2.9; 31.9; 58.1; 40.1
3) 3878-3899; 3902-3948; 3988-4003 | 10.0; 33.8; 57.5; 41.9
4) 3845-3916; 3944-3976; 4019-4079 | 8.4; 33.5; 56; 44.1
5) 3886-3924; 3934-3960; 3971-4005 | 6.1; 39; 51.5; 45.3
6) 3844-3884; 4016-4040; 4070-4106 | -3.0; 29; 60.3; 51.9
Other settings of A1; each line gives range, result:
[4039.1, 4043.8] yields 60.9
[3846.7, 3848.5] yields 38.1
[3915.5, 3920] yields 41.6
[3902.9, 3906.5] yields 33.2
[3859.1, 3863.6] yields 24.3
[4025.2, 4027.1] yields 57.9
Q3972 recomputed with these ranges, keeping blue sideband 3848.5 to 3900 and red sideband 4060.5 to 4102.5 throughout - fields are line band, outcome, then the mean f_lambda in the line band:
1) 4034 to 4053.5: -0.05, 56.7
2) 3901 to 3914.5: -0.20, 42.4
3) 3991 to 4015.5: -0.21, 58.9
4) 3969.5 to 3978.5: 0.38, 31.3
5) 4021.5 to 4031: -0.17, 60.2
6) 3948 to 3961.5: -0.03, 42.9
